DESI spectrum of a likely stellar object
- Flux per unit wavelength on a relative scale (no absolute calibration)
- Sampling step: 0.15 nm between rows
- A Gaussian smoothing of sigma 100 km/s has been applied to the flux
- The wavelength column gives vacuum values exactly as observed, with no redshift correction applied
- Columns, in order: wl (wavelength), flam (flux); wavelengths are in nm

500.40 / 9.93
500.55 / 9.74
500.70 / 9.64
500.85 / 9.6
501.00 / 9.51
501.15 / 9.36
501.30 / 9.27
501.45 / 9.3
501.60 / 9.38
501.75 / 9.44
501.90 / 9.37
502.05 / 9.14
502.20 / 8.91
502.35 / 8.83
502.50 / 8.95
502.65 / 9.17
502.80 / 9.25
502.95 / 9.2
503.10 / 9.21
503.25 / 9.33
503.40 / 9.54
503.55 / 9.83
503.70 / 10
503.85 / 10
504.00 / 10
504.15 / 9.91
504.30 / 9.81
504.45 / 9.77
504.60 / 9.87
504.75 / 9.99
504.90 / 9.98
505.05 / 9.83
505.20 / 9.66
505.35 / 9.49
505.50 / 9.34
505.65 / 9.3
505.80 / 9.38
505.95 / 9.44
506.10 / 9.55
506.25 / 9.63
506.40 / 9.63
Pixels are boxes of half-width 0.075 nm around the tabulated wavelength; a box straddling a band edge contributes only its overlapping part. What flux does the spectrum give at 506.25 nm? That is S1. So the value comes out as 9.63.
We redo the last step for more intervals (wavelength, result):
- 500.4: 9.93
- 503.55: 9.83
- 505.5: 9.34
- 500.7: 9.64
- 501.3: 9.27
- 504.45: 9.77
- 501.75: 9.44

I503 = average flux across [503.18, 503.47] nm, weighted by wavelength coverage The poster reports 9.44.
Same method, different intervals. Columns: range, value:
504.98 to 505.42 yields 9.66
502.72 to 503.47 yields 9.3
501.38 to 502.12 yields 9.33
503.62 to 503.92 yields 10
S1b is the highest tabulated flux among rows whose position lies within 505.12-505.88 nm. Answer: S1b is 9.66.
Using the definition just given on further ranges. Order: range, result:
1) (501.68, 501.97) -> 9.44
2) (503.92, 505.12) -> 10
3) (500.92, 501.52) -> 9.51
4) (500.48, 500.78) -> 9.74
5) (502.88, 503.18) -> 9.21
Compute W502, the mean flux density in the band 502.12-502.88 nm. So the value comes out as 9.02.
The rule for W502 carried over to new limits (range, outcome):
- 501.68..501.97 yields 9.41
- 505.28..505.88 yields 9.38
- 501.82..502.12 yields 9.26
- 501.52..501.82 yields 9.41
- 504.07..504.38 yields 9.86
